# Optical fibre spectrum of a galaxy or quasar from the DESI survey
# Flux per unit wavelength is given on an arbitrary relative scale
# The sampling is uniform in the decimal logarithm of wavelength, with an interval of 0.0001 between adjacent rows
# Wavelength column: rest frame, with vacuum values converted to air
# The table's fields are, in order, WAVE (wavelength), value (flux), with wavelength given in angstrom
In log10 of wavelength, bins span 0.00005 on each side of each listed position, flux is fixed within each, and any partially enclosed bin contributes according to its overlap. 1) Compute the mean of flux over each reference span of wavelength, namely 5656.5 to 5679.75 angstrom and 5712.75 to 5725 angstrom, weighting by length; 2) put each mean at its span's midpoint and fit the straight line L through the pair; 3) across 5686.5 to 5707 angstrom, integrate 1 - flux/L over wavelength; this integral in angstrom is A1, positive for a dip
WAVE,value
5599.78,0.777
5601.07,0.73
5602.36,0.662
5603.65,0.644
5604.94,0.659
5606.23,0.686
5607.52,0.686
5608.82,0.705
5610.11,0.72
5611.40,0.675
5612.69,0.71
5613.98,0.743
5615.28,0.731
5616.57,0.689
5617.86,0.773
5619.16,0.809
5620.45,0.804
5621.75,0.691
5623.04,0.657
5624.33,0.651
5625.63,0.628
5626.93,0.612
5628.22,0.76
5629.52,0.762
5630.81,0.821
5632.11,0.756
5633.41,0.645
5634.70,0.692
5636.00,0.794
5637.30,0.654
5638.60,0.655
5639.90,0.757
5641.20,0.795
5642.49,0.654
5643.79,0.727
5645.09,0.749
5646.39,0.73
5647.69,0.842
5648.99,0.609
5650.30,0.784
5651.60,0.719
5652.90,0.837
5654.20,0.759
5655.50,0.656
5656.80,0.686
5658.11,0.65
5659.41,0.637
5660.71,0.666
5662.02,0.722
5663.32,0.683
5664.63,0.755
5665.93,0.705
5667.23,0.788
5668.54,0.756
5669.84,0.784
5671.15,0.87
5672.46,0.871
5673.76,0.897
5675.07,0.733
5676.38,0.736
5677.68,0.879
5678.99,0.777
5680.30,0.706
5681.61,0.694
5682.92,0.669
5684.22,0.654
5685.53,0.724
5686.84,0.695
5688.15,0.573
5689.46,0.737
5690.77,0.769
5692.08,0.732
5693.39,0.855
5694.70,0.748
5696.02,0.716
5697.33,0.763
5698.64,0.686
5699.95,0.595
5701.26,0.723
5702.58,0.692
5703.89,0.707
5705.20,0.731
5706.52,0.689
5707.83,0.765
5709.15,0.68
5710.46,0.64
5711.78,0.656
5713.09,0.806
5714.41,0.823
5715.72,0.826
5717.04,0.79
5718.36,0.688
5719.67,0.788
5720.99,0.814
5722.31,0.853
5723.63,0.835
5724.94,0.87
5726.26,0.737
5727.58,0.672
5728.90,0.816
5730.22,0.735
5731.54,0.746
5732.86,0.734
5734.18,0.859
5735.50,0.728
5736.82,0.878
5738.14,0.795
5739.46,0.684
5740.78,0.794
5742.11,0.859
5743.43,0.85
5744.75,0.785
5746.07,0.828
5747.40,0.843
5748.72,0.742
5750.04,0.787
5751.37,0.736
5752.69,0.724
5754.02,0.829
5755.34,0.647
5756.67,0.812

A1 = 1.8 angstrom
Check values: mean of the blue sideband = 0.756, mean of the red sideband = 0.807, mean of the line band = 0.714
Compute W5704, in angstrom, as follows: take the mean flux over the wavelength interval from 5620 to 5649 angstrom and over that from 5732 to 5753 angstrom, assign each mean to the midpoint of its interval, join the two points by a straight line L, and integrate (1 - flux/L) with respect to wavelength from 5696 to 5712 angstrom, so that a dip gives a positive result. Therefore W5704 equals 1.4 angstrom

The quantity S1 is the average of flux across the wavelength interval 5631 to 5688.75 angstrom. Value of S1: 0.731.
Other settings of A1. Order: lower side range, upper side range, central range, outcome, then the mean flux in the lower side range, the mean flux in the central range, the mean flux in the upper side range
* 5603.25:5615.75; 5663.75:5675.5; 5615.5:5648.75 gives 0.45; 0.696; 0.723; 0.794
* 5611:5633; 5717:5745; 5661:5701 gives 0.80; 0.722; 0.741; 0.787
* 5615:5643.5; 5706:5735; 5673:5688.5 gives 0.25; 0.718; 0.732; 0.765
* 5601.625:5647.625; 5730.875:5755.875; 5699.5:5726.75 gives 0.55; 0.713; 0.749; 0.782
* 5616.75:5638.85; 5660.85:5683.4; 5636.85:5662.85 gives 0.89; 0.716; 0.715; 0.764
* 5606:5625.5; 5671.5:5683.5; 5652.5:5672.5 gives 0.72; 0.714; 0.734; 0.776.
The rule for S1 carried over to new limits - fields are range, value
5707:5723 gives 0.76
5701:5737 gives 0.759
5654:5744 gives 0.748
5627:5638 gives 0.729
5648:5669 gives 0.715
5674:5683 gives 0.753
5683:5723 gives 0.73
